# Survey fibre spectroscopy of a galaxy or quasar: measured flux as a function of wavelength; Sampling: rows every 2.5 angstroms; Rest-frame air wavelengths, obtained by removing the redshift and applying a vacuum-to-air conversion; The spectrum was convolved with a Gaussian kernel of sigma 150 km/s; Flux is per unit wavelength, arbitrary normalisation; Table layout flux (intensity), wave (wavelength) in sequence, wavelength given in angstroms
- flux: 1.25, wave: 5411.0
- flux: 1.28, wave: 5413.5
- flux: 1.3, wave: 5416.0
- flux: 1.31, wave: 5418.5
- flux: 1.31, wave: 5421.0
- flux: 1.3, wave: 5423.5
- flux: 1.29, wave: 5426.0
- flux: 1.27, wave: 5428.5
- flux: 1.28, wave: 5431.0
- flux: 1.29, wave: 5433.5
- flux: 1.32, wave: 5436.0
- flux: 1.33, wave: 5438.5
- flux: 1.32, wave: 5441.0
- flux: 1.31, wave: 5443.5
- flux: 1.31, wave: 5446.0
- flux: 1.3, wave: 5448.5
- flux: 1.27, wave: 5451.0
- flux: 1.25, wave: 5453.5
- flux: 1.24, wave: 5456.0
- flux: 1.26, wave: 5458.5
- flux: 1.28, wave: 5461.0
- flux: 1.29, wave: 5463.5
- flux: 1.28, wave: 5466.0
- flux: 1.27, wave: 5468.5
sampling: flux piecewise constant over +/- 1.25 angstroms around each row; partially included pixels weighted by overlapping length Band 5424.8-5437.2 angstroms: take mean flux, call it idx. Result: 1.29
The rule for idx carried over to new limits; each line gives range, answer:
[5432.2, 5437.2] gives 1.3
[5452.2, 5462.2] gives 1.26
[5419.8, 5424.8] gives 1.3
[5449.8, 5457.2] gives 1.25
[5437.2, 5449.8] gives 1.31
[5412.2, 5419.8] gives 1.3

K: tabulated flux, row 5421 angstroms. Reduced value 1.31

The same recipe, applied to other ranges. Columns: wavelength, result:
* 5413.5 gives 1.28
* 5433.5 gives 1.29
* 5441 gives 1.32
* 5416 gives 1.3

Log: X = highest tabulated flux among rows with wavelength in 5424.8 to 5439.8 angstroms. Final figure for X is 1.33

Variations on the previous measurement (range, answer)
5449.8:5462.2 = 1.28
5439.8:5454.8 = 1.32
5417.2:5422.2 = 1.31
